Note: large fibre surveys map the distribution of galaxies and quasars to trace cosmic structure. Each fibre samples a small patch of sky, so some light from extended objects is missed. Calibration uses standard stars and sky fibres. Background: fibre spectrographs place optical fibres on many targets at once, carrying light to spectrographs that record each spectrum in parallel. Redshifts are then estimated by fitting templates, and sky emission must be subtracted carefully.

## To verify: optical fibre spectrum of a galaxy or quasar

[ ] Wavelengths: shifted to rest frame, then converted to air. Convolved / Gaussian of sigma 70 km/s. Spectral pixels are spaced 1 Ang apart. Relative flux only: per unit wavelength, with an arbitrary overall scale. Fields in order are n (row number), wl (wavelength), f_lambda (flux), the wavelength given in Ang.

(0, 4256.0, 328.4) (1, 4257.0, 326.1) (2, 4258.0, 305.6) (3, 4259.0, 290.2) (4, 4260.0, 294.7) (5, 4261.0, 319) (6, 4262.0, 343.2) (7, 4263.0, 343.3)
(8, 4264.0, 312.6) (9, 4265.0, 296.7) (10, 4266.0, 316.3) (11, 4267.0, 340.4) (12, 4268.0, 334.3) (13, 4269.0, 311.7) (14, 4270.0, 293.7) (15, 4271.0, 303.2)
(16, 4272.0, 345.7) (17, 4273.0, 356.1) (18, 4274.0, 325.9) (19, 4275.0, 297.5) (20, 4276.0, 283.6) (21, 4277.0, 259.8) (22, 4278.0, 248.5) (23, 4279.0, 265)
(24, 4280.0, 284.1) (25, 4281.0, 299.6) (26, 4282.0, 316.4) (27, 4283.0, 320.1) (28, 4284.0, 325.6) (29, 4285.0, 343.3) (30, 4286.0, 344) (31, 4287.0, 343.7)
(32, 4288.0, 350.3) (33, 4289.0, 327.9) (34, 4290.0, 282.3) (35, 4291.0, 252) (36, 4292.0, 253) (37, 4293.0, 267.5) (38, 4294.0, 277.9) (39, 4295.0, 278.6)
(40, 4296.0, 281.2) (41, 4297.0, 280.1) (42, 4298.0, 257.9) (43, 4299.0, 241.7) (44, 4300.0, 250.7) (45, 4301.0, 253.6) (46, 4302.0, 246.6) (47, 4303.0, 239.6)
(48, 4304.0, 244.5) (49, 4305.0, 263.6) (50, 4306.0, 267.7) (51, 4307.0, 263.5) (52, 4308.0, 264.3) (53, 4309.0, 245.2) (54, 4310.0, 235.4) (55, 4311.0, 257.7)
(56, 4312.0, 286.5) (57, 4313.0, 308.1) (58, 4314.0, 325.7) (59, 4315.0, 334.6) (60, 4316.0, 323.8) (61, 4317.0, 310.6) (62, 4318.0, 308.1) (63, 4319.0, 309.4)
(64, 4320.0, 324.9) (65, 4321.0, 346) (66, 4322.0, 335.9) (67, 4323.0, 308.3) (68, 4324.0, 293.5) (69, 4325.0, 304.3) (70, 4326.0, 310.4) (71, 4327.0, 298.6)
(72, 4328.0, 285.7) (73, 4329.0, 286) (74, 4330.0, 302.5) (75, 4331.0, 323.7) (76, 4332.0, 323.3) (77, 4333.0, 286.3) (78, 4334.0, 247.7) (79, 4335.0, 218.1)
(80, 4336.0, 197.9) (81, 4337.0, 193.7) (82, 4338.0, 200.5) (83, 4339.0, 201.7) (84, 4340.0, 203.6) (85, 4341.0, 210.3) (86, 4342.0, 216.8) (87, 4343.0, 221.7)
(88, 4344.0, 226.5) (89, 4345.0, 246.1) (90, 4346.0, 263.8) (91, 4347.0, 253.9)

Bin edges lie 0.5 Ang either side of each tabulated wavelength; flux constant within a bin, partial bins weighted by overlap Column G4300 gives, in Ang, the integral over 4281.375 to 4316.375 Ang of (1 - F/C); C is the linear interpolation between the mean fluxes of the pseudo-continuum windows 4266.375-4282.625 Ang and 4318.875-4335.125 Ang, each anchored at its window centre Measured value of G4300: 2.2 Ang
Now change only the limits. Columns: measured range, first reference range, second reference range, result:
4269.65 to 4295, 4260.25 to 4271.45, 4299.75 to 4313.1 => -0.71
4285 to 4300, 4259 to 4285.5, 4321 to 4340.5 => 0.41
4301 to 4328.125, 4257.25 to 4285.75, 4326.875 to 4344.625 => -2.41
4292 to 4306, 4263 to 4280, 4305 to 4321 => 1.72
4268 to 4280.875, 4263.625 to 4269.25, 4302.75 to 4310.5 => 0.29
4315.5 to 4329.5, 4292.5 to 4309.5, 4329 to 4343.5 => -3.49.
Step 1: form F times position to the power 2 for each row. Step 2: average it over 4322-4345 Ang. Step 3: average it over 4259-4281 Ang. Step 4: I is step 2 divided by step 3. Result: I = 0.9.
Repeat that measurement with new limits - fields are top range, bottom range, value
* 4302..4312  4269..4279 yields 0.86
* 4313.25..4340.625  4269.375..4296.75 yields 0.97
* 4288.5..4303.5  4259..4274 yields 0.84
